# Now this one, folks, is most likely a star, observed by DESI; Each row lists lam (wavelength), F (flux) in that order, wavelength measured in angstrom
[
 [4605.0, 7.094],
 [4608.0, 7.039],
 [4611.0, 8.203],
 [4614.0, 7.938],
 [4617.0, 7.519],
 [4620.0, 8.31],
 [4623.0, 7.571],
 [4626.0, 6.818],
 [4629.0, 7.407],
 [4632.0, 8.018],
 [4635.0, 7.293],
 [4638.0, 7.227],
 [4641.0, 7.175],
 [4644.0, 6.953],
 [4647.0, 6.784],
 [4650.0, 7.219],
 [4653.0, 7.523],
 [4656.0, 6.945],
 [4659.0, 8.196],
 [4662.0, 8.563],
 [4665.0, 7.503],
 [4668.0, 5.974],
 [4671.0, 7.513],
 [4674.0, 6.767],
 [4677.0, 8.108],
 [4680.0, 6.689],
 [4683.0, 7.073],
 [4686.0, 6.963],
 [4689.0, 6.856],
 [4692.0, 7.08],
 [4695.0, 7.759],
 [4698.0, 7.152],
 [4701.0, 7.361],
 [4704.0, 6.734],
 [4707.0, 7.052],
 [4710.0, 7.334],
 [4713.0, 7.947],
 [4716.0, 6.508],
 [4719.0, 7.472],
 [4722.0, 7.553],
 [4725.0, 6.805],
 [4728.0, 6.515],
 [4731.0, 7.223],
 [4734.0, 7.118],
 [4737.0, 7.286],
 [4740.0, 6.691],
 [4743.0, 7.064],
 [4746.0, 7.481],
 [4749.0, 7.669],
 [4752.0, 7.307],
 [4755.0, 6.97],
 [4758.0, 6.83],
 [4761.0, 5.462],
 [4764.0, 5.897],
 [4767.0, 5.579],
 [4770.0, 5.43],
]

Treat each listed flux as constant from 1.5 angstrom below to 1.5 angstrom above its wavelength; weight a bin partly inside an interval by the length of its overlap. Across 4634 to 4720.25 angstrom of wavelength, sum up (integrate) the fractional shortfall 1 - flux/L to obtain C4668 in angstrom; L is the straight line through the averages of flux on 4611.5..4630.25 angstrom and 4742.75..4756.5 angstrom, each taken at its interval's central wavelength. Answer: 3.02 angstrom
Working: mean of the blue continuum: 7.63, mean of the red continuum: 7.32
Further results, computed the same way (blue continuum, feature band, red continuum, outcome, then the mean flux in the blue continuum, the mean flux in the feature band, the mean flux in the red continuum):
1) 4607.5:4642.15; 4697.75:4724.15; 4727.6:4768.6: -0.8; 7.56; 7.23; 6.8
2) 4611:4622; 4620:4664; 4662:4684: 0.9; 7.94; 7.44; 7.19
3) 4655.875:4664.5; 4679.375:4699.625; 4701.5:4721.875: 1.2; 8.01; 7.1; 7.21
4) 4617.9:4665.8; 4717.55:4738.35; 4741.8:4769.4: -0.9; 7.47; 7.14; 6.65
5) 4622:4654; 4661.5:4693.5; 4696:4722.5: 0.4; 7.26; 7.15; 7.23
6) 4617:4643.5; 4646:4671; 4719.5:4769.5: -0.2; 7.46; 7.36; 6.83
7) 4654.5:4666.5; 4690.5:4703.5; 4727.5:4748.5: 0.3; 7.8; 7.29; 7.11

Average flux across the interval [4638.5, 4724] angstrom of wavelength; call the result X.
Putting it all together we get 7.24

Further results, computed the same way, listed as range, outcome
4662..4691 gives 7.13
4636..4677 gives 7.29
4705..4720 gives 7.24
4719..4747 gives 7.1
